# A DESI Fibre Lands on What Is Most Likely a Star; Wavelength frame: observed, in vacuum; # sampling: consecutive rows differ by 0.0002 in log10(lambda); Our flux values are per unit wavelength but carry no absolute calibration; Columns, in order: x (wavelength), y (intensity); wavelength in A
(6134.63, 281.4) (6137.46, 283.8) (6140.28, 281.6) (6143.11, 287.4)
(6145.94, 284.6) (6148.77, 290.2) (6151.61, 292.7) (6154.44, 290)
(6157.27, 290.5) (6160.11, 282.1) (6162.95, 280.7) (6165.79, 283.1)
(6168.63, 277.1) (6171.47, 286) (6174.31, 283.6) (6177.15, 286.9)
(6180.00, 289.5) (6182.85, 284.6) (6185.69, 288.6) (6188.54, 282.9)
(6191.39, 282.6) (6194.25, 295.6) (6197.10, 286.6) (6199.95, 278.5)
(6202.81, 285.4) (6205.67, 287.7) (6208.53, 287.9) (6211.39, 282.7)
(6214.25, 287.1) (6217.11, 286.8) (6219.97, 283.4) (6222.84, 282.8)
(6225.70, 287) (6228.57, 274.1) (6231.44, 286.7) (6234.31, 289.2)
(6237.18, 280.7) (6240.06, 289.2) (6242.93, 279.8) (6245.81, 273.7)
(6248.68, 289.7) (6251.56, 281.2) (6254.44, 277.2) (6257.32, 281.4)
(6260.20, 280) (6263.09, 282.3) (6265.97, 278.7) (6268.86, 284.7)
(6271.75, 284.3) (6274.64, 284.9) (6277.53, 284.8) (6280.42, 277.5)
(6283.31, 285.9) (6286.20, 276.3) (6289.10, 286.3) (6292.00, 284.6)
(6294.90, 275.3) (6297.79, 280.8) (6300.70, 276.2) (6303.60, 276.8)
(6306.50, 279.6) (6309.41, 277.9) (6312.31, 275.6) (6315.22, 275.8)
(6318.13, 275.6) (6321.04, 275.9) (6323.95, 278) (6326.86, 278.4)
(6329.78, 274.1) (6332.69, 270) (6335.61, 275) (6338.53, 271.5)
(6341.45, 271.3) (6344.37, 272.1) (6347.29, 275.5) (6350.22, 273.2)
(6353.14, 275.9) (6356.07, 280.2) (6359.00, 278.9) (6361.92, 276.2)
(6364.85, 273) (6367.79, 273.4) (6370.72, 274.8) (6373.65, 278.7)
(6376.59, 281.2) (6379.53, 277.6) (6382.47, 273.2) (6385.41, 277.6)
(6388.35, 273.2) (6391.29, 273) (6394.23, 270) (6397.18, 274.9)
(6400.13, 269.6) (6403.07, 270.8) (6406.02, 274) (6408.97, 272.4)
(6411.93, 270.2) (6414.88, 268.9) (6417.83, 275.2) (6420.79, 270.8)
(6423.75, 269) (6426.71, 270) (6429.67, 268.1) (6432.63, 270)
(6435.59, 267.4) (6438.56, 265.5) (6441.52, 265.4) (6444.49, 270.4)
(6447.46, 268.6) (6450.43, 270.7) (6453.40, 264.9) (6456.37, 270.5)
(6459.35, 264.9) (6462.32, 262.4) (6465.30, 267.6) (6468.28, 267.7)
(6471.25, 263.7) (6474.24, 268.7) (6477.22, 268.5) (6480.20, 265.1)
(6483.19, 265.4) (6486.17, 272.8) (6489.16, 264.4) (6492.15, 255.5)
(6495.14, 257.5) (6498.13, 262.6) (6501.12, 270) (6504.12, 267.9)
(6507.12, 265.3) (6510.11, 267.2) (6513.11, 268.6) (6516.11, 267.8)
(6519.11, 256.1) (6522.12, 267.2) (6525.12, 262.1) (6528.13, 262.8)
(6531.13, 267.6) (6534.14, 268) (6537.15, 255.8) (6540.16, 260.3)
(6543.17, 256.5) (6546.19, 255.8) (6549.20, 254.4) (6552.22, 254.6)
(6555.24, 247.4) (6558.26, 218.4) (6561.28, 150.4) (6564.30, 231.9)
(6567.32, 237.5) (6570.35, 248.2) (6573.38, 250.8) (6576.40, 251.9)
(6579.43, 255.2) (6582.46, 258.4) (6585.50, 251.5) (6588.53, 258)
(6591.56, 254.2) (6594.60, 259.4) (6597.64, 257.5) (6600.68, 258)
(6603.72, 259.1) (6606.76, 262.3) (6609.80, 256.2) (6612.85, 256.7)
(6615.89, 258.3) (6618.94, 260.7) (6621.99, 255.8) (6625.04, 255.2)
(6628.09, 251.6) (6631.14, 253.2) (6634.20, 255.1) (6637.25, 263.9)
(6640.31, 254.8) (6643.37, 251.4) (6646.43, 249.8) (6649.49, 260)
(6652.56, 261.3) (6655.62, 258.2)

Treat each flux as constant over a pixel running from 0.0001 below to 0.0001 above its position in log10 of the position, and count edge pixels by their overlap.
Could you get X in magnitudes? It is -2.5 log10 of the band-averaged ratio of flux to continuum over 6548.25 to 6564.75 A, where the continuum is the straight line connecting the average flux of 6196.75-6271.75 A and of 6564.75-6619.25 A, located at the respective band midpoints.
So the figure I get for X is 0.15 mag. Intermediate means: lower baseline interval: 283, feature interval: 225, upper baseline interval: 255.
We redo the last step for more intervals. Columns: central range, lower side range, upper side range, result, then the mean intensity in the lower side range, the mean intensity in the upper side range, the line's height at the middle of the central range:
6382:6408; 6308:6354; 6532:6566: -0.032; 275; 242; 265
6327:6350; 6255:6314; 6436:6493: 0.013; 281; 267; 276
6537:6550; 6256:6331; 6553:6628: -0.015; 280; 248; 253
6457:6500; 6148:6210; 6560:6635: -0.019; 286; 250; 260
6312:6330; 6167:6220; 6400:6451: 0.002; 286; 270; 277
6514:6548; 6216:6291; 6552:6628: -0.032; 283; 248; 254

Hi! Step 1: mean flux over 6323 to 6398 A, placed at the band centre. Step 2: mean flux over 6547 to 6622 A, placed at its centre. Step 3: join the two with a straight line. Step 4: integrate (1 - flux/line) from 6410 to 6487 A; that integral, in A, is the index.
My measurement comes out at -1.07 A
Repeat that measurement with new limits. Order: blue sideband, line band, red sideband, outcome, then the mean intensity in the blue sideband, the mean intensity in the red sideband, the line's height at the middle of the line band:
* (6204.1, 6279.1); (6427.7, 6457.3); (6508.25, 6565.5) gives -0.7 A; 283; 251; 262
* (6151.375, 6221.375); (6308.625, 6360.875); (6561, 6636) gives -0.4 A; 286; 252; 273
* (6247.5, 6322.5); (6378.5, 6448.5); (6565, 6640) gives -0.2 A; 280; 255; 270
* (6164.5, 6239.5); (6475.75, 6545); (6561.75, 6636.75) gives -1.1 A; 285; 253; 260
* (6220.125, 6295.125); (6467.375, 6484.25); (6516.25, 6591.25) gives -0.5 A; 282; 250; 258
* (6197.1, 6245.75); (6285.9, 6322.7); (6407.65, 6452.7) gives 0.0 A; 284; 269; 278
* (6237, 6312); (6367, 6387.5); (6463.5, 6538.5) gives -0.2 A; 281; 265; 274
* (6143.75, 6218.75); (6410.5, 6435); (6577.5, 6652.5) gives -0.1 A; 286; 257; 270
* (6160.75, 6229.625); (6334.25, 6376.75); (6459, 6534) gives -0.1 A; 285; 265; 274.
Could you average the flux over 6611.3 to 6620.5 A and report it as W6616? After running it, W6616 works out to 258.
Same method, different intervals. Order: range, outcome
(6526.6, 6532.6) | 265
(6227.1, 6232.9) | 280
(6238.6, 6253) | 283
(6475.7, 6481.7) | 267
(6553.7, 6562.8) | 206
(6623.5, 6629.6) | 253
